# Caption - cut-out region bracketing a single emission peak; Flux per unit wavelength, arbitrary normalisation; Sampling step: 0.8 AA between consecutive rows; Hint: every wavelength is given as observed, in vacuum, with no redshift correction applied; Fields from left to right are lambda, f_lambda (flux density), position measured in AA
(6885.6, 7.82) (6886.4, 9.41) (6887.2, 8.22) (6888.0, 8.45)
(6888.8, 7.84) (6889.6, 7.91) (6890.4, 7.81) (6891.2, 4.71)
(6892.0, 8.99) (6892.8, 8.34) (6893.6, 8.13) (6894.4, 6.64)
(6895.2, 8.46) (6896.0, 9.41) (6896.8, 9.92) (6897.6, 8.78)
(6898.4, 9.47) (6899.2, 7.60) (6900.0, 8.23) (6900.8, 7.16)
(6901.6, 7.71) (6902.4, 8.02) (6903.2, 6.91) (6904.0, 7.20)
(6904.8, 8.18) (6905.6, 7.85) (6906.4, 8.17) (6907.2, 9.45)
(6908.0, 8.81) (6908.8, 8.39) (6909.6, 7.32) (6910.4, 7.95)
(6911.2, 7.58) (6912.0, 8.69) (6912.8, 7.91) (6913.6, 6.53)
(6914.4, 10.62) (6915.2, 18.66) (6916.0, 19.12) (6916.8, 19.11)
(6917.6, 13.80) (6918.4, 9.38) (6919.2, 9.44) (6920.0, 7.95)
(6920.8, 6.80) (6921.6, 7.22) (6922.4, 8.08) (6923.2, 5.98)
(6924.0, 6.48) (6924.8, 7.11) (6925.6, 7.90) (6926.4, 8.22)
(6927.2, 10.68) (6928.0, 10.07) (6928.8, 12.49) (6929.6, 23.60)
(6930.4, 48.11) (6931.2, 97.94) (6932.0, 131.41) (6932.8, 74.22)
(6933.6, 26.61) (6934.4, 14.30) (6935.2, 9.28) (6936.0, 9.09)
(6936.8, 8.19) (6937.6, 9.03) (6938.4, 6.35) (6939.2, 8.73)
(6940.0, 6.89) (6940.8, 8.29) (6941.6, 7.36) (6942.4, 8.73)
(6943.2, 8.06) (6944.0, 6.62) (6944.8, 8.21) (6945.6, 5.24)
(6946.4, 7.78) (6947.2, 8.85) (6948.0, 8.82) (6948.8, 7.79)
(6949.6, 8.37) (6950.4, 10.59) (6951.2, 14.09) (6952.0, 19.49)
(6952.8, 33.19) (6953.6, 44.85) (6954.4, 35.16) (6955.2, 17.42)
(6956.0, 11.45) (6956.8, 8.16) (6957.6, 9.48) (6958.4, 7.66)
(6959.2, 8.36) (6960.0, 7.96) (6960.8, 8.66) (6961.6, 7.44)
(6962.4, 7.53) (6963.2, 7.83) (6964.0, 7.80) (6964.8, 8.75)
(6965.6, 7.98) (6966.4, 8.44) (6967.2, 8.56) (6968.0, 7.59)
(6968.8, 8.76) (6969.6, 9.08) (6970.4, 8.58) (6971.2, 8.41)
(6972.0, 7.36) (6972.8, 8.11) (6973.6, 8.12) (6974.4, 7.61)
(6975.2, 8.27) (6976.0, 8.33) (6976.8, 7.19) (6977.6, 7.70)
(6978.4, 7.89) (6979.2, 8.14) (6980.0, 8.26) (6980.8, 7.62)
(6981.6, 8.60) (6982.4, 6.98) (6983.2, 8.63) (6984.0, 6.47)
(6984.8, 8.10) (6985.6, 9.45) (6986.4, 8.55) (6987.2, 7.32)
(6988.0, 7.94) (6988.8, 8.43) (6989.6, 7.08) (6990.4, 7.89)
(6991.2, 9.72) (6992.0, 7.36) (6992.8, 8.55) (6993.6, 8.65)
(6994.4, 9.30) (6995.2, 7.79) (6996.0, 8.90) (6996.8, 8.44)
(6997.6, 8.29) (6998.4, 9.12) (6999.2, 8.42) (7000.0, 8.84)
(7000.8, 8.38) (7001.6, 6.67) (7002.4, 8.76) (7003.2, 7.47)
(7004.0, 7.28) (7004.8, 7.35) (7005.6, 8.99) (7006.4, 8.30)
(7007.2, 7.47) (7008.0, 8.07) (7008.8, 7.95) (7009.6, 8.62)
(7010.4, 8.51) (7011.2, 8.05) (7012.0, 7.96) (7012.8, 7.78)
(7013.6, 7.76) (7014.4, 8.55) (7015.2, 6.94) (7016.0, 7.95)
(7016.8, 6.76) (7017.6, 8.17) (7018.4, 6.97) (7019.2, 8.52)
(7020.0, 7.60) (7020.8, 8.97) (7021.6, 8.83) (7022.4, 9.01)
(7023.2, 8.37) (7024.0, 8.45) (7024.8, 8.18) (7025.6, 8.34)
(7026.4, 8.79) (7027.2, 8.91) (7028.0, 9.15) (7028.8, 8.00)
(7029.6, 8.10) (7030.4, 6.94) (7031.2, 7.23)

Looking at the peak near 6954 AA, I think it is [N II]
